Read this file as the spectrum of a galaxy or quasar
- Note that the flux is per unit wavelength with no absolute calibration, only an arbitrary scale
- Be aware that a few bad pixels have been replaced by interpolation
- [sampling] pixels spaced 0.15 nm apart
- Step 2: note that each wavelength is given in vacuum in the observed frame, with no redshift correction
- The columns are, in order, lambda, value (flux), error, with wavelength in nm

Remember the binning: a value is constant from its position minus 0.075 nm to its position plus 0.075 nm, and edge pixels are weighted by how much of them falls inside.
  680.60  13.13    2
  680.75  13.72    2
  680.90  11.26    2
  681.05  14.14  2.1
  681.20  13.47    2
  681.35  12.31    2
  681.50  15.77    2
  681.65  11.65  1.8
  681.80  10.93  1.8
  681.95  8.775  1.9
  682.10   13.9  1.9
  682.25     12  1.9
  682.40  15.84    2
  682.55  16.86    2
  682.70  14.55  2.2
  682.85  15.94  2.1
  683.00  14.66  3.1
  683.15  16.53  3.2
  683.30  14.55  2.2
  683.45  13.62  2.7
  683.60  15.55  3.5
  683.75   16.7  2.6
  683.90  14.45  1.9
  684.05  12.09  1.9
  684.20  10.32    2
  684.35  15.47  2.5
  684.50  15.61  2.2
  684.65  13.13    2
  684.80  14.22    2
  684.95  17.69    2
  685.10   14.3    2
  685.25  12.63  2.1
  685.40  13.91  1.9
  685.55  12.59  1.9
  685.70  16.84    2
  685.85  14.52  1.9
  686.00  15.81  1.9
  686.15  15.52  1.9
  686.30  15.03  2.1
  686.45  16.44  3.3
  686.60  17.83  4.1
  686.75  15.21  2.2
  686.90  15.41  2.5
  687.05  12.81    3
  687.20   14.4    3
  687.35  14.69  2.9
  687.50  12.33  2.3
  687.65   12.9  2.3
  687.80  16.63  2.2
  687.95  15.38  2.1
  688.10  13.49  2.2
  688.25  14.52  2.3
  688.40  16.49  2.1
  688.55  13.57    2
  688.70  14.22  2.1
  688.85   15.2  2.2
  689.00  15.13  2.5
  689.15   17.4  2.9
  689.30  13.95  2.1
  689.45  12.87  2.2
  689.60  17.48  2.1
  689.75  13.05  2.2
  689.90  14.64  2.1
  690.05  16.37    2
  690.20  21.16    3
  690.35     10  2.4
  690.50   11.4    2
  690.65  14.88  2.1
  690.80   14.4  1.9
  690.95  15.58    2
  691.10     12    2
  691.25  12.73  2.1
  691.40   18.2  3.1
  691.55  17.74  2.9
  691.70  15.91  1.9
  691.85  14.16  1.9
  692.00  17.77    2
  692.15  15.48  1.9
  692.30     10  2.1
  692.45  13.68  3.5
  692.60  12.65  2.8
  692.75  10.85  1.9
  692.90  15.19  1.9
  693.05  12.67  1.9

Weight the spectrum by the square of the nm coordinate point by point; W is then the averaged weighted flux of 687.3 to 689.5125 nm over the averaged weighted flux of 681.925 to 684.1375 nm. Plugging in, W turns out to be 1.0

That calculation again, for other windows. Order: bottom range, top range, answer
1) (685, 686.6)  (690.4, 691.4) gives 0.93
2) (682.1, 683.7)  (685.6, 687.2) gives 1.04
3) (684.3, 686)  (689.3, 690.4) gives 1.05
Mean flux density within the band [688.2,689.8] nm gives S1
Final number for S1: 14.9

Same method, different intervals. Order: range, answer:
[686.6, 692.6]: 14.7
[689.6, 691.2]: 14.5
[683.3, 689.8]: 14.7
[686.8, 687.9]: 14.2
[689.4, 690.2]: 15.5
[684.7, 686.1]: 14.7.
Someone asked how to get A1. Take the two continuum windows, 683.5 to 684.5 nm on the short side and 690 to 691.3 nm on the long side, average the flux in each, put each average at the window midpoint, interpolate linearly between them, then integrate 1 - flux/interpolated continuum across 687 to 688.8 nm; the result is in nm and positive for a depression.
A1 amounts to -0.01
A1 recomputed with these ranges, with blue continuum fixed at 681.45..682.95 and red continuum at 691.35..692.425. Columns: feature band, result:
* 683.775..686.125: -0.031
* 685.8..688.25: -0.063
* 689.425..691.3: 0.093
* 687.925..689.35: -0.010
